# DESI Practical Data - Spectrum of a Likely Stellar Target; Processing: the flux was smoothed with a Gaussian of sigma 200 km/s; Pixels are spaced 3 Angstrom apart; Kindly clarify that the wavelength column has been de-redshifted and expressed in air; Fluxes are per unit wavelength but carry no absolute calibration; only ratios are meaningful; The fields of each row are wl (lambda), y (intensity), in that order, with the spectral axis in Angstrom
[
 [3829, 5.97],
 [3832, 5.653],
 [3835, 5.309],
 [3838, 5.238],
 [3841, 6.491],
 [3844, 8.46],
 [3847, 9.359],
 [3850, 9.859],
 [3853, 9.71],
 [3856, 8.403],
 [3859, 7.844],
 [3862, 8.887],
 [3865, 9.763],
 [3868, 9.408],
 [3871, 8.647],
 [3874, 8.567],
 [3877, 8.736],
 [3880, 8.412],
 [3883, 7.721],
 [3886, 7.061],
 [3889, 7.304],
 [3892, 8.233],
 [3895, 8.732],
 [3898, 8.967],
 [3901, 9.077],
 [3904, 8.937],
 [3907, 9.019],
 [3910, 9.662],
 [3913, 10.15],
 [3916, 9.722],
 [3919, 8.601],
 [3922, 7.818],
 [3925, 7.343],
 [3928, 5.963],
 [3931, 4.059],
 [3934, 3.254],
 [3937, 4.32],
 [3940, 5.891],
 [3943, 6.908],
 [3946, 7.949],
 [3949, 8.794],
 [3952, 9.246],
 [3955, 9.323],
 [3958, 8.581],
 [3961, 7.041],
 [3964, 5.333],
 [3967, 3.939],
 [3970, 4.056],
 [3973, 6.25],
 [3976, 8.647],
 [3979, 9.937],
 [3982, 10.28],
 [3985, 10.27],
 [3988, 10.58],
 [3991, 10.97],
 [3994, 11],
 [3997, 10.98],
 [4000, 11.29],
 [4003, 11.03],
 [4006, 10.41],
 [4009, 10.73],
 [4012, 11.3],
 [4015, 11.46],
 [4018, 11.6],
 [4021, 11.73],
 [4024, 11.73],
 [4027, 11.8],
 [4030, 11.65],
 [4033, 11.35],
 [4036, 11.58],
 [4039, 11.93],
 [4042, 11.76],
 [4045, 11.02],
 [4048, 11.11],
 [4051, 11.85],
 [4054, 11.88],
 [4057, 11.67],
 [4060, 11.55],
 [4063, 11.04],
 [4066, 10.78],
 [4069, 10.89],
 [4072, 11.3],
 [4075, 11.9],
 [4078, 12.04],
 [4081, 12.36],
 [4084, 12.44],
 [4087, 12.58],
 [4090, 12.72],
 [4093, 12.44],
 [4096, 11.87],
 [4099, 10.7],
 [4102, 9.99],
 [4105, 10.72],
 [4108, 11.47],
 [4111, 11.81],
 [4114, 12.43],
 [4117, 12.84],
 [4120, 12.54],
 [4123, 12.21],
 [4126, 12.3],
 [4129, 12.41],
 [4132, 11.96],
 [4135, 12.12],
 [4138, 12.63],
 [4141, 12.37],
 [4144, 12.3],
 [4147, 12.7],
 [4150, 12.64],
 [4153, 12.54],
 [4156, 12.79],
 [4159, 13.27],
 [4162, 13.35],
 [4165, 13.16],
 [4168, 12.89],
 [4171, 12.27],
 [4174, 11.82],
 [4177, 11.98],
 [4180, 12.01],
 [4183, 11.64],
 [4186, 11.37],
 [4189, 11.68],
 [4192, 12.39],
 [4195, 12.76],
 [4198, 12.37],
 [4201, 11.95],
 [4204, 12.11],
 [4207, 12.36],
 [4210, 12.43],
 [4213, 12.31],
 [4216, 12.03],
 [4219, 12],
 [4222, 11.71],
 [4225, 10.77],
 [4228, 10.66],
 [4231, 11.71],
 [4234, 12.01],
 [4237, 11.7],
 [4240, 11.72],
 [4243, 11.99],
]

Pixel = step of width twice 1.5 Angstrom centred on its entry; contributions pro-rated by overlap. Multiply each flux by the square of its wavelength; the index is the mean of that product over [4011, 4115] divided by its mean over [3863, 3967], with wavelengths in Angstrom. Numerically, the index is 1.6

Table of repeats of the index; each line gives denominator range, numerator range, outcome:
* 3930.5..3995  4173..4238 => 1.76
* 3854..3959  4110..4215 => 1.75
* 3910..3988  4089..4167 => 1.79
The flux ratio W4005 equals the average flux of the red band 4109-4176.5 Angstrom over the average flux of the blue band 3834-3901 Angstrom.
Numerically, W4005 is 1.5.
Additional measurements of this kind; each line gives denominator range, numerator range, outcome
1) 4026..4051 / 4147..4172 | 1.11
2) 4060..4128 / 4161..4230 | 1.02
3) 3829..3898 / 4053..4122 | 1.46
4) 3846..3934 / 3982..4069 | 1.34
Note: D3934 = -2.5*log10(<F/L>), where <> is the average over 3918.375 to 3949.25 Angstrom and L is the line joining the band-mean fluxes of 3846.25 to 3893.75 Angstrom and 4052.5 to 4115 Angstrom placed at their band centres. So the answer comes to 0.449 mag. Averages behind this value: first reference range 8.61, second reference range 11.6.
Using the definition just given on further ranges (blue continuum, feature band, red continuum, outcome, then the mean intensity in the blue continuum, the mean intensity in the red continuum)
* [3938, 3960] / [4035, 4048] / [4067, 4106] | -0.103 mag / 7.99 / 11.7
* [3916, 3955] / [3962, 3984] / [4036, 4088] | 0.194 mag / 6.9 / 11.6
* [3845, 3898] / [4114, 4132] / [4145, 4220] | -0.070 mag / 8.63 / 12.4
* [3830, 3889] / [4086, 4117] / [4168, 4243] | -0.093 mag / 8.04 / 11.9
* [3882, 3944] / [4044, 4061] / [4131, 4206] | -0.134 mag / 7.56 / 12.4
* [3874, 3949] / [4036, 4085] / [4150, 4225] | -0.142 mag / 7.7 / 12.3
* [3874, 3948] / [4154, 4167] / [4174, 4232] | -0.162 mag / 7.69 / 11.9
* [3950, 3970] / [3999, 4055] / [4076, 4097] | -0.165 mag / 7.04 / 12.4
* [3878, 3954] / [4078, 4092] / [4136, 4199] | -0.147 mag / 7.74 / 12.4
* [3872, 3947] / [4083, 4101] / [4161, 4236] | -0.156 mag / 7.7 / 12.1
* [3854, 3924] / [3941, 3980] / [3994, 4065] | 0.342 mag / 8.68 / 11.4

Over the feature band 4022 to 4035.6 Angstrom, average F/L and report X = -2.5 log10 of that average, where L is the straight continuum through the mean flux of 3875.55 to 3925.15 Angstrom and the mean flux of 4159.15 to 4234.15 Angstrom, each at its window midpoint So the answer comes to -0.15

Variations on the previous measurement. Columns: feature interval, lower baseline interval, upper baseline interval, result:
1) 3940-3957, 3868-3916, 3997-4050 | 0.20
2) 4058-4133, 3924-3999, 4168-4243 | -0.18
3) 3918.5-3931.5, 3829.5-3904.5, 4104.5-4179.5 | 0.30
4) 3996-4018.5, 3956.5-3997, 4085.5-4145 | -0.21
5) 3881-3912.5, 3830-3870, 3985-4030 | 0.05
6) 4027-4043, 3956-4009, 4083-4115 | -0.15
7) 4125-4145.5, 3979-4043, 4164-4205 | -0.04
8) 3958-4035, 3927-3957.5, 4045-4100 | -0.11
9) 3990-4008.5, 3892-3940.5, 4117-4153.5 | -0.16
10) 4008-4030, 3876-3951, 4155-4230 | -0.22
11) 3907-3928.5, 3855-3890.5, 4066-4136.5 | 0.06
